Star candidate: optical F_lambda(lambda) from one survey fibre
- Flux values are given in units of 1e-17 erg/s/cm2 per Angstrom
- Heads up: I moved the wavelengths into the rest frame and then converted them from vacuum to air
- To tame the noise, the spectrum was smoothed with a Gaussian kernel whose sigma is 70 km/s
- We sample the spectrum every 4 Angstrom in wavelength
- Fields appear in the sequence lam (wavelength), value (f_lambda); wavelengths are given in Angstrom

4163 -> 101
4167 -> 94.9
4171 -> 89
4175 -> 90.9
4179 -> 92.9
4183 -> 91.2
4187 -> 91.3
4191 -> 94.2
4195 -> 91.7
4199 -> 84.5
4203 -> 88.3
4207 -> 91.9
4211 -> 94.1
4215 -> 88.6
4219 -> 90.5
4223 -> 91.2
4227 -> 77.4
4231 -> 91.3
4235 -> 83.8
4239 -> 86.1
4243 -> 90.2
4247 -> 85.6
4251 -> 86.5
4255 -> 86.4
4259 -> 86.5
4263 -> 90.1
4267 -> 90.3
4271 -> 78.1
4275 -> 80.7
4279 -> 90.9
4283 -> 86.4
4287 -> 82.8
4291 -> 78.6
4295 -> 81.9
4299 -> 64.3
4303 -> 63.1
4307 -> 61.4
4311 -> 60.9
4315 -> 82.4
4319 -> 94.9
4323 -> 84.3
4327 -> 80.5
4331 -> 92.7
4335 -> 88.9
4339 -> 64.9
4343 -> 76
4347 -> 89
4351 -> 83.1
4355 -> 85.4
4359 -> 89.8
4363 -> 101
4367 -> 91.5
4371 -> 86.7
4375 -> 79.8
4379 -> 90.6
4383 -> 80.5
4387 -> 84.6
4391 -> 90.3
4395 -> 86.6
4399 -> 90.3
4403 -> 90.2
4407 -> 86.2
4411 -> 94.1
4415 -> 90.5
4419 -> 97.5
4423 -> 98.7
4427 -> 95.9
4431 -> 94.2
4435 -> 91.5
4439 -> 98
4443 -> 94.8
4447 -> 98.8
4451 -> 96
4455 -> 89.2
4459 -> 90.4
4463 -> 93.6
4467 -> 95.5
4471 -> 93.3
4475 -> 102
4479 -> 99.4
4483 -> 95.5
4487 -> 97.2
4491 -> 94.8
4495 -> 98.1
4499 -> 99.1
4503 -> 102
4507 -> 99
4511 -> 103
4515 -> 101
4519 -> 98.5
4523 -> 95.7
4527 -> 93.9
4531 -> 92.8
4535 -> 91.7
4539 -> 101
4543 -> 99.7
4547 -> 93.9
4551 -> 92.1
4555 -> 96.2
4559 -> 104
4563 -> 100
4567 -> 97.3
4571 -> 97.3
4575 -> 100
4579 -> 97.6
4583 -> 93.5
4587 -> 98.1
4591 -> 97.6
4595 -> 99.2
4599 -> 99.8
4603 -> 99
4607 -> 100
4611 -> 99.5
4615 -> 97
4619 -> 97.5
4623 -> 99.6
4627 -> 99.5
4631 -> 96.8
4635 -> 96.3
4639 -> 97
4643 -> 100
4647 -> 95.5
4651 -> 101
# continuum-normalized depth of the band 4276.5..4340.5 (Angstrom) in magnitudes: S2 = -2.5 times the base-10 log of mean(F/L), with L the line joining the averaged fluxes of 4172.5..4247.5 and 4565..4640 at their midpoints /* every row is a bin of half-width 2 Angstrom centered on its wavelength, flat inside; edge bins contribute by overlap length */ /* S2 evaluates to 0.16 mag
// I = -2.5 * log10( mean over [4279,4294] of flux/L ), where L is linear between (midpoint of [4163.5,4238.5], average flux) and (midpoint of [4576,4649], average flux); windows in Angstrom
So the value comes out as 0.099 mag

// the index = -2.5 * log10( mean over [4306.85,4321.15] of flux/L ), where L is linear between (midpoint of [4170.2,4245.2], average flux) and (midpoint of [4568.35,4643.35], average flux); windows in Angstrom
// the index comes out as 0.19 mag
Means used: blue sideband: 89.4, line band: 76.7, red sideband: 98.1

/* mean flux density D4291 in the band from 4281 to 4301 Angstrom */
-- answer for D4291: 78.8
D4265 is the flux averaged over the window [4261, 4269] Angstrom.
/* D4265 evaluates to 90.2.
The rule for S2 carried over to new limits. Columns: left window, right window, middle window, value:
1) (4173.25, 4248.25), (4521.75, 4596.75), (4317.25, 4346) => 0.11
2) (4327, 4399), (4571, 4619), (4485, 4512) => -0.07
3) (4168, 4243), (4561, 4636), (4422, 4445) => -0.01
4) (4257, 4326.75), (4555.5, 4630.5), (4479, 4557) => -0.04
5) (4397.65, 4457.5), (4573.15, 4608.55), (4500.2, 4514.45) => -0.06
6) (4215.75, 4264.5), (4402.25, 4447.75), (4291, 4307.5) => 0.27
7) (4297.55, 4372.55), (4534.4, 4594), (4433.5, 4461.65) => -0.06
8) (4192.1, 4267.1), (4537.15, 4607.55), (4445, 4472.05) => 0.01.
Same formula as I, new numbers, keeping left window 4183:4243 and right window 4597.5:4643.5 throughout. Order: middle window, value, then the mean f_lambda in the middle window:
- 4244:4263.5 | 0.04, 86.9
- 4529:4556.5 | 0.01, 95.3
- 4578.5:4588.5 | 0.02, 96.1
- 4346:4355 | 0.08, 85.6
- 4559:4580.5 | -0.02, 99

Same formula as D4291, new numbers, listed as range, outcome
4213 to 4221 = 89.5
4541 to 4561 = 97.2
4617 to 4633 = 98.3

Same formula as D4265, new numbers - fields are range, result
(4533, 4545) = 97.5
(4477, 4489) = 97.4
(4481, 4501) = 96.9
